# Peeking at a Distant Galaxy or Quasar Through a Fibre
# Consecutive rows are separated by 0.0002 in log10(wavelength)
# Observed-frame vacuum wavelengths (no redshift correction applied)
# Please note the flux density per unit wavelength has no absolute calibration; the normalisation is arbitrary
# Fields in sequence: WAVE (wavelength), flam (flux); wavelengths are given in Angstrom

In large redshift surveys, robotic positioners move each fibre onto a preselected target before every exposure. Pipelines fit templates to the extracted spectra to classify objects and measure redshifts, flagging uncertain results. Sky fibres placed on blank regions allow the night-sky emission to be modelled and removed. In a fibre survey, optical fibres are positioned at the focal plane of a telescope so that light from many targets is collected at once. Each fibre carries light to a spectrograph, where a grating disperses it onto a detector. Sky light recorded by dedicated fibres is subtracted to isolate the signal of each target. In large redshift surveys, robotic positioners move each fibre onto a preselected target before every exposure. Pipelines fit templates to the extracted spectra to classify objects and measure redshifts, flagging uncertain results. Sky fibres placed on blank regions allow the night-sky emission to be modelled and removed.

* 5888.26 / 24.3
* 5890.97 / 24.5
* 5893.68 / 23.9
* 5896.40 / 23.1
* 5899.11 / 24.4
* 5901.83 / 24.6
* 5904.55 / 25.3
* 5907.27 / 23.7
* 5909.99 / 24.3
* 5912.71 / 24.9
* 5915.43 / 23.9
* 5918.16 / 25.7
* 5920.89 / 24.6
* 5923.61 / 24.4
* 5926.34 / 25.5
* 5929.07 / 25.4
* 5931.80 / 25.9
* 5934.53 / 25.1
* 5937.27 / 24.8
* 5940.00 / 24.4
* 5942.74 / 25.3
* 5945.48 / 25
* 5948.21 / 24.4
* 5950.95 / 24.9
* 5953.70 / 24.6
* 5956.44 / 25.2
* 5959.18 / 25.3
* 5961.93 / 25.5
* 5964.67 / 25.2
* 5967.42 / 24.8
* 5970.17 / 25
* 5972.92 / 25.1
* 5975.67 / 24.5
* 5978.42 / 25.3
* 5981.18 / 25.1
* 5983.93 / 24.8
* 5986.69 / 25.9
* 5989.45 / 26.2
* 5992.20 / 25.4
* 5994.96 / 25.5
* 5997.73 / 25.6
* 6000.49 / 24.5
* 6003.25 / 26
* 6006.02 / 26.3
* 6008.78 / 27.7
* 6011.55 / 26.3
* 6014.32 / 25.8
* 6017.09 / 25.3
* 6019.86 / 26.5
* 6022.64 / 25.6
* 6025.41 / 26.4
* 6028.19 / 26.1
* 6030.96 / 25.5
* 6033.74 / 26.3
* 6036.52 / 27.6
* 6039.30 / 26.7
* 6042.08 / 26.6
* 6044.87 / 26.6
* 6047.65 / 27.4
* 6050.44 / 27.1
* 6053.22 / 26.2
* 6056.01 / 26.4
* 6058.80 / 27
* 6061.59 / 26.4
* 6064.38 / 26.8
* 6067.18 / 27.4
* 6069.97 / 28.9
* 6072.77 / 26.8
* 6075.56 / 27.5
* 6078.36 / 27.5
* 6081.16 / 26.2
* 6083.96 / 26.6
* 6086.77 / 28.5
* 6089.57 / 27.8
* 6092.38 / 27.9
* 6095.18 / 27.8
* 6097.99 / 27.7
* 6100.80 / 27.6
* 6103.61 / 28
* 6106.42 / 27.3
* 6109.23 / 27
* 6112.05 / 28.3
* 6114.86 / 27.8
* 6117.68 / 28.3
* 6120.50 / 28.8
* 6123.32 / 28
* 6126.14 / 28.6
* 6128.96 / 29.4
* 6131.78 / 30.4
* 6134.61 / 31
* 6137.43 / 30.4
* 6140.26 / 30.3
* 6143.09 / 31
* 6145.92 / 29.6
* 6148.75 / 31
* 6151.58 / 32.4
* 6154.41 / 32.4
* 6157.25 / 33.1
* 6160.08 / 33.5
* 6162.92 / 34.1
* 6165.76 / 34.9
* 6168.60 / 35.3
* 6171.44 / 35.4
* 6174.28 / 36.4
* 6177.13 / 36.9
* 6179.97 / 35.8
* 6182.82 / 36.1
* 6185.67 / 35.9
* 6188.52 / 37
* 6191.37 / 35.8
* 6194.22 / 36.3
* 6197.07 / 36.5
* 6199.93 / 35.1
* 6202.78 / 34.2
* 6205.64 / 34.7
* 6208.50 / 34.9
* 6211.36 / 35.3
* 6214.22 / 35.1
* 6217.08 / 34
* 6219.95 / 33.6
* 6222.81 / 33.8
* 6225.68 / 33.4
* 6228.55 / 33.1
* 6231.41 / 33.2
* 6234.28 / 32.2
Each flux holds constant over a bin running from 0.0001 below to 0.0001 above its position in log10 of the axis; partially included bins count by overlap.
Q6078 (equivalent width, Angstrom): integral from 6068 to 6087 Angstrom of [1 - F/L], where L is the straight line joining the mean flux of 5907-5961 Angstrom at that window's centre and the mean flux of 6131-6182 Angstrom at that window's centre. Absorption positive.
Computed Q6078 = 1.8 Angstrom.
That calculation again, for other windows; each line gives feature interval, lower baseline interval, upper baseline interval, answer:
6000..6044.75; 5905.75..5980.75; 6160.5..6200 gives 3.6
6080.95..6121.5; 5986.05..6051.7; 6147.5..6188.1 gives 4.1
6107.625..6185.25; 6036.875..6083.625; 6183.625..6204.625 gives 2.3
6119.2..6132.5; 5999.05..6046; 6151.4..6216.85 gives 1.2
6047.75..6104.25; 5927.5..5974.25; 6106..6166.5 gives 2.6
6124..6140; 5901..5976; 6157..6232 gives 1.3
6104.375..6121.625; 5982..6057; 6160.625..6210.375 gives 1.9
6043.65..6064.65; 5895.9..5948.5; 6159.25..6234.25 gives 2.1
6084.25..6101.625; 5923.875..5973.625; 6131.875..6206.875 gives 1.7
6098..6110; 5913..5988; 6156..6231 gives 1.5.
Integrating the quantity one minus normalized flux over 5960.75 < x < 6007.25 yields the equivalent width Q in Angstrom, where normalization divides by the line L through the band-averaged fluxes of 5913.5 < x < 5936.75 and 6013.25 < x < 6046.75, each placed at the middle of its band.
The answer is 0.7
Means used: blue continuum 25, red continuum 26.3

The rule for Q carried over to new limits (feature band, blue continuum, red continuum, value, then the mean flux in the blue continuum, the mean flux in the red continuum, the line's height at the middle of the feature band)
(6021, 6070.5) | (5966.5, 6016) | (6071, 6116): -0.14 Angstrom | 25.6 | 27.5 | 26.6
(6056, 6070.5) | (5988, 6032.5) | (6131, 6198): 0.77 Angstrom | 25.9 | 33.8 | 28.6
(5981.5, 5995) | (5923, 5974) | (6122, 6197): 0.54 Angstrom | 25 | 33.2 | 26.6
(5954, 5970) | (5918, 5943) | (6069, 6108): 0.27 Angstrom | 25.1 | 27.6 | 25.6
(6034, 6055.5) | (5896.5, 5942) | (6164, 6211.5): 2.18 Angstrom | 24.8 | 35.7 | 29.9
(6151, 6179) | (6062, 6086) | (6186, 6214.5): -1.10 Angstrom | 27.2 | 35.5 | 33.2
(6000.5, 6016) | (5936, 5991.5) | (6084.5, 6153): -0.03 Angstrom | 25.1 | 28.9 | 26.2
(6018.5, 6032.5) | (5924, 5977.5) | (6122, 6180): 0.87 Angstrom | 25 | 32.3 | 27.8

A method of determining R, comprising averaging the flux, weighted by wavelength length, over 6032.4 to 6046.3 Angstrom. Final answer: 26.8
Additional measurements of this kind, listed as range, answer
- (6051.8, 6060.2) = 26.6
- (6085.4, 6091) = 28.1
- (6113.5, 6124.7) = 28.2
